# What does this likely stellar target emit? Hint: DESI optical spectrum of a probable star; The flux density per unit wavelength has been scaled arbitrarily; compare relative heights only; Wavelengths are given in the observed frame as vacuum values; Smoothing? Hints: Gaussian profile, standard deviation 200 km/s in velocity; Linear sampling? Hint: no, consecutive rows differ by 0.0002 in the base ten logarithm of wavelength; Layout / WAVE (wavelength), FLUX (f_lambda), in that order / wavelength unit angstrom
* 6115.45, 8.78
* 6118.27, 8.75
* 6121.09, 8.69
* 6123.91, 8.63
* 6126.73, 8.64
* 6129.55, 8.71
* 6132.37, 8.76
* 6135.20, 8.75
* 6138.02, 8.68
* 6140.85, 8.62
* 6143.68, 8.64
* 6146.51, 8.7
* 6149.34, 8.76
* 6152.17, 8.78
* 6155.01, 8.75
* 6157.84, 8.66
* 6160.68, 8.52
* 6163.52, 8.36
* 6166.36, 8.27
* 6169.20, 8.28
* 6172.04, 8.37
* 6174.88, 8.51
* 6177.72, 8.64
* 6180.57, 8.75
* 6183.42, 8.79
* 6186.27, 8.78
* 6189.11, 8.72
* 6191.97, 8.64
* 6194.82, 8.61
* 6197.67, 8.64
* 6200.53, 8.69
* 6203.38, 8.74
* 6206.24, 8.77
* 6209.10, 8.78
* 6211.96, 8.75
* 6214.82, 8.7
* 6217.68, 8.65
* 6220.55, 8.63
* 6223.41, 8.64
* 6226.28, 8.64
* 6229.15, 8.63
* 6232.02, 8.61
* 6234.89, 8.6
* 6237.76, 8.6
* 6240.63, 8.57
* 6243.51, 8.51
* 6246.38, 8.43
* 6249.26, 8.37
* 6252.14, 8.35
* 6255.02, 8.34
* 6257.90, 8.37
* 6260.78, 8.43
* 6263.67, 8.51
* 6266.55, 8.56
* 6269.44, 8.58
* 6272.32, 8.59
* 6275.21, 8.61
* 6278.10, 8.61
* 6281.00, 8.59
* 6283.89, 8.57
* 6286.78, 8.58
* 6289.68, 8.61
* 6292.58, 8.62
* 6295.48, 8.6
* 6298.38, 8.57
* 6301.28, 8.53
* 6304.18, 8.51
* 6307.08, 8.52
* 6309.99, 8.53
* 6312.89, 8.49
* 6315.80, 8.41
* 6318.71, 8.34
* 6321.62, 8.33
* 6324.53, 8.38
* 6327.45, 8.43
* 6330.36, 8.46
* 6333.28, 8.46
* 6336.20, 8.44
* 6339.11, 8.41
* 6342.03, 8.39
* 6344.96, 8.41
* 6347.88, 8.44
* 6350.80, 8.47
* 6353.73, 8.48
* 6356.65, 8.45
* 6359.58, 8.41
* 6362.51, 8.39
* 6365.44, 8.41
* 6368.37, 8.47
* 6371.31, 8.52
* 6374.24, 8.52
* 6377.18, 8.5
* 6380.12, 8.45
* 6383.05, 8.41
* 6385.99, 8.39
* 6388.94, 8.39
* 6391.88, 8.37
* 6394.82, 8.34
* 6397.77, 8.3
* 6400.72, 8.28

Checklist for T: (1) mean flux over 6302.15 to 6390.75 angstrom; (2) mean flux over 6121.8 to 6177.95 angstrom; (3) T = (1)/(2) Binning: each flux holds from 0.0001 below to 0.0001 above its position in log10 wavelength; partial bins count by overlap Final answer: 1.0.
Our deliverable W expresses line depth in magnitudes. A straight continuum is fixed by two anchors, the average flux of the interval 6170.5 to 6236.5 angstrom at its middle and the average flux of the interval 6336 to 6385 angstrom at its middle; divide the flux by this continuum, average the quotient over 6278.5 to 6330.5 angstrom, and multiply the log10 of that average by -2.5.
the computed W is 0.00 mag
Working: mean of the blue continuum 8.66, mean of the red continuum 8.45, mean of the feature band 8.51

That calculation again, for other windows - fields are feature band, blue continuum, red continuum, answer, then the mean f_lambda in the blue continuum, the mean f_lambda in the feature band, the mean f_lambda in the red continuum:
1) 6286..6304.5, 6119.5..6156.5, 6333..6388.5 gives -0.01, 8.7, 8.58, 8.44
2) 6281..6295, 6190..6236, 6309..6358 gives -0.01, 8.67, 8.59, 8.43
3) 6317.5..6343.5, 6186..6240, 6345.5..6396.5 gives 0.01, 8.67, 8.4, 8.44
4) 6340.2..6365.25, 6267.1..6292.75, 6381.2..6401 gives 0.00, 8.59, 8.43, 8.36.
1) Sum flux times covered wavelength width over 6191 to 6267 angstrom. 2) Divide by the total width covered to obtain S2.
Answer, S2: 8.58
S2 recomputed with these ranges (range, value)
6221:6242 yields 8.62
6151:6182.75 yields 8.54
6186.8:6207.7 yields 8.69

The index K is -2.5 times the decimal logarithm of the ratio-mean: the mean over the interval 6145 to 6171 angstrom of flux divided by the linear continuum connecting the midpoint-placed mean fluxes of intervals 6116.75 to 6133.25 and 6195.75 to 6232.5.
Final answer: 0.02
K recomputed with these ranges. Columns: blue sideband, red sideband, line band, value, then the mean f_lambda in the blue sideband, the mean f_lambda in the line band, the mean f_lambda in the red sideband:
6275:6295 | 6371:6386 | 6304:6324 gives 0.015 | 8.59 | 8.44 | 8.47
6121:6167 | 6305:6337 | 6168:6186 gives 0.004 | 8.65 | 8.57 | 8.44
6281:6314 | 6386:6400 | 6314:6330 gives 0.016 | 8.56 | 8.38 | 8.35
